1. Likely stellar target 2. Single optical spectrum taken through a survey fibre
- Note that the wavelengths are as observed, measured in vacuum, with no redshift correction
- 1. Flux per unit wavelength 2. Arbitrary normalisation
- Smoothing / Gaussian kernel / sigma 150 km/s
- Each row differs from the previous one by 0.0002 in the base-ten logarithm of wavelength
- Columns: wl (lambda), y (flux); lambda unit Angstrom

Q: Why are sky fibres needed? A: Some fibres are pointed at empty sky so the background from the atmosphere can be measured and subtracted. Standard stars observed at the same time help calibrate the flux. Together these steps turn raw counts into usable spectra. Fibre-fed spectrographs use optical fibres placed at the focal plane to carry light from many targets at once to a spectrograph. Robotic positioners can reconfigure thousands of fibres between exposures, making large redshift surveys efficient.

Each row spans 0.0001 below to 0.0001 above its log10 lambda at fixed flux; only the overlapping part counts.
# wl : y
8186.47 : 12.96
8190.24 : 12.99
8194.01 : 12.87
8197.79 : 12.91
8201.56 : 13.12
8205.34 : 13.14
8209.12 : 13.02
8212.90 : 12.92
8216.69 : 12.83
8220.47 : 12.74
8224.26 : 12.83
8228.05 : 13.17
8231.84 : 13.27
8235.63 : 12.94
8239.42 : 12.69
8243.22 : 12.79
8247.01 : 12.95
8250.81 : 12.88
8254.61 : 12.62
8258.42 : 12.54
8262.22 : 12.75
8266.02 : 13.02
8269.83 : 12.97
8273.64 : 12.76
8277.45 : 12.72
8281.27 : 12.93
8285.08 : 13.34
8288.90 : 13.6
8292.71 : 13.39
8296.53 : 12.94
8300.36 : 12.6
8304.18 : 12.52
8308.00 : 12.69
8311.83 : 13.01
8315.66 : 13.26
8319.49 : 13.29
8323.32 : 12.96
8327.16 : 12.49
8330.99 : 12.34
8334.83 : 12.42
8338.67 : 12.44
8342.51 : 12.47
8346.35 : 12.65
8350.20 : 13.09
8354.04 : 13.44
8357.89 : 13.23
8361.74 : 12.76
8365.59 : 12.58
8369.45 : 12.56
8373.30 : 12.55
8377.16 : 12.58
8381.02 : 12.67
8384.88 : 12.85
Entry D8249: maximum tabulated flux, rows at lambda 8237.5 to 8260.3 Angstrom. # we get 12.95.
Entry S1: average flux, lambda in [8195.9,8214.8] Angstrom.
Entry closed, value 13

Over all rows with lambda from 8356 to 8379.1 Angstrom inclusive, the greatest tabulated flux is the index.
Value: 13.23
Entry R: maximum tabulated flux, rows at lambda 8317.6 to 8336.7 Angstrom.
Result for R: 13.29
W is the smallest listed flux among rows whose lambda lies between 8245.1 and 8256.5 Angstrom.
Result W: 12.62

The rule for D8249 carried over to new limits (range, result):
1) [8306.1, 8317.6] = 13.26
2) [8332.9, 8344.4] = 12.47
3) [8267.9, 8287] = 13.34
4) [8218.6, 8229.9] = 13.17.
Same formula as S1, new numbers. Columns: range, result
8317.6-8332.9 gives 12.8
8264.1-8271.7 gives 13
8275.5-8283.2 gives 12.8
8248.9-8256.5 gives 12.7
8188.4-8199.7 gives 12.9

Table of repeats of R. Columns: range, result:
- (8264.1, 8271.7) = 13.02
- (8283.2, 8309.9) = 13.6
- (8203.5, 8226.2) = 13.14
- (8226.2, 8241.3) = 13.27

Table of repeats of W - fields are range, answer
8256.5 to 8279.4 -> 12.54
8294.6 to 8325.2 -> 12.52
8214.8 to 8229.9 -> 12.74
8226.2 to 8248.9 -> 12.69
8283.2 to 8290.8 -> 13.34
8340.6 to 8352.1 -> 12.47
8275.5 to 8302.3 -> 12.6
